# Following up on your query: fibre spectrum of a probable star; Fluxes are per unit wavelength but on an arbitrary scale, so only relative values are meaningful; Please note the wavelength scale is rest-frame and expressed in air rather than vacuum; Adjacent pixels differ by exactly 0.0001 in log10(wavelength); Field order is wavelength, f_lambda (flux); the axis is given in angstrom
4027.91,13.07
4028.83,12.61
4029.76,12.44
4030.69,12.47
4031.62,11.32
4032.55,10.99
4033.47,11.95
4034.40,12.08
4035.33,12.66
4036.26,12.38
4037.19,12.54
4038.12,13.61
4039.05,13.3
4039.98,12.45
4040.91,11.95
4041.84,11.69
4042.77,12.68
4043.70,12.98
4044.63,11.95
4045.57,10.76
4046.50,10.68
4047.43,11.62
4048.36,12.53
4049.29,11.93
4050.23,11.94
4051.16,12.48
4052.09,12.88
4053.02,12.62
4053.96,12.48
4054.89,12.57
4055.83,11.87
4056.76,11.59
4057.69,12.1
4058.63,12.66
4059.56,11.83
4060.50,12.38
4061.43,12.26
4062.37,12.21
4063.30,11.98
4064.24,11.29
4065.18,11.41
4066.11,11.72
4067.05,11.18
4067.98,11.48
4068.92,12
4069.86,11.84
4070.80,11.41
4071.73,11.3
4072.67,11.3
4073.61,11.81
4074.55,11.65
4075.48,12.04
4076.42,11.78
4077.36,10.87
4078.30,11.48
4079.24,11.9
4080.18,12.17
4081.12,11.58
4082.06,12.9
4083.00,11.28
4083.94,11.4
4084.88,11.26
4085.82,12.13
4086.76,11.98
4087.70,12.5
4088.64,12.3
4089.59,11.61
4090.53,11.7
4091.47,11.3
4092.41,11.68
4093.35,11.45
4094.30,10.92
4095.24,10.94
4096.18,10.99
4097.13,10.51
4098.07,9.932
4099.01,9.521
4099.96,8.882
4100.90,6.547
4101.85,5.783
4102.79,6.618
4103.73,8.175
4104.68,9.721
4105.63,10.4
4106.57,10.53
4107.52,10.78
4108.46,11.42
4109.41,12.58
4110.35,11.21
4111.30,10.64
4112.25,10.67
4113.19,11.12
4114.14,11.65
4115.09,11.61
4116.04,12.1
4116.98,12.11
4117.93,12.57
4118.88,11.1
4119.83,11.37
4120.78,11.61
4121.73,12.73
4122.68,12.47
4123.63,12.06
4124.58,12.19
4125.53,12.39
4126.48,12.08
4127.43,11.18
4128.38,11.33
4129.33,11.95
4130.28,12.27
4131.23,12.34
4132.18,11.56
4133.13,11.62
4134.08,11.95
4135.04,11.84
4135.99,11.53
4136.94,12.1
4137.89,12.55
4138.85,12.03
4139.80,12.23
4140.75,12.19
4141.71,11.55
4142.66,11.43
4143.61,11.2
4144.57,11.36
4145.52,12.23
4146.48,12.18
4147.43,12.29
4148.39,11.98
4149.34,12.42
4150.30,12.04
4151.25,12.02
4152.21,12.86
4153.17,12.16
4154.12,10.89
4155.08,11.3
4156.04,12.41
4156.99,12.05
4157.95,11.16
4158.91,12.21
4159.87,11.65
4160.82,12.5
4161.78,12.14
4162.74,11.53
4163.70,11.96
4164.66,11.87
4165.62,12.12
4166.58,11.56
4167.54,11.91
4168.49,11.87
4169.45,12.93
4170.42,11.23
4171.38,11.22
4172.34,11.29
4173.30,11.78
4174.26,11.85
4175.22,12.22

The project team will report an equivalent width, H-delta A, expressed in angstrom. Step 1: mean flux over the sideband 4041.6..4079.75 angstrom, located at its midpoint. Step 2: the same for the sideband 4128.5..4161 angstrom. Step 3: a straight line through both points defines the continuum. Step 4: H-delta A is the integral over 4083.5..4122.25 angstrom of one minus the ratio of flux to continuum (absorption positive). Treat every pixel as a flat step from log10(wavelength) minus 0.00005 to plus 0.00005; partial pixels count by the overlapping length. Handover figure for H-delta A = 3.5 angstrom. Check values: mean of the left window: 11.9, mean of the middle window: 10.8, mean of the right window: 11.9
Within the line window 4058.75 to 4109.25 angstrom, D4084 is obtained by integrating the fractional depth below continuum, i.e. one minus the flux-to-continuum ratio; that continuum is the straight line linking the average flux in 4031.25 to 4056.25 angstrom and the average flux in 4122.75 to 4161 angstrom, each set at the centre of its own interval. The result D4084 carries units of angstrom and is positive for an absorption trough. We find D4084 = 4.2 angstrom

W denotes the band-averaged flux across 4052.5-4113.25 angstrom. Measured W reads 11.2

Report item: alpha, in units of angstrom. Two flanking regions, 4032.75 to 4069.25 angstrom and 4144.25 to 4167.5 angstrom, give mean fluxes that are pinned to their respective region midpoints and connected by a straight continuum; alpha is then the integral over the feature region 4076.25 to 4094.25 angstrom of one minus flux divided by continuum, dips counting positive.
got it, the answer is 0.5 angstrom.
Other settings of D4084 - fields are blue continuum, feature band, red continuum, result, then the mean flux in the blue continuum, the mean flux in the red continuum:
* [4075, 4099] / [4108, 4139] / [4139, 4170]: -0.2 angstrom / 11.5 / 11.9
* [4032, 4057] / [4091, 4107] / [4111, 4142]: 3.1 angstrom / 12.2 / 11.8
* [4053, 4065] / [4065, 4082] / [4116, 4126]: 0.6 angstrom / 12.1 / 12.1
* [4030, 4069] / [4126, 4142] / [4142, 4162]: 0.1 angstrom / 12.1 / 11.9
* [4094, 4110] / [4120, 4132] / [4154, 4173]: -1.7 angstrom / 9.67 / 11.8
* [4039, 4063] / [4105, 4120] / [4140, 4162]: 0.8 angstrom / 12.1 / 11.9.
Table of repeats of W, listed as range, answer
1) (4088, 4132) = 11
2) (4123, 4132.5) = 12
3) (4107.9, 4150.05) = 11.8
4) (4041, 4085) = 11.9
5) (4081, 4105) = 10.5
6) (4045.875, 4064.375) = 12.1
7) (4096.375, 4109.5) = 9.32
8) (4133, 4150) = 11.9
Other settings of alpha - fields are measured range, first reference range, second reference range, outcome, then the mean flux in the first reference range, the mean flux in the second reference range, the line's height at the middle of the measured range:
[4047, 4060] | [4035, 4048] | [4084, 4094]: -0.12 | 12.2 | 11.8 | 12.1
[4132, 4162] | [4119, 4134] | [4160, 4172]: -0.05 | 11.9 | 11.9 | 11.9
